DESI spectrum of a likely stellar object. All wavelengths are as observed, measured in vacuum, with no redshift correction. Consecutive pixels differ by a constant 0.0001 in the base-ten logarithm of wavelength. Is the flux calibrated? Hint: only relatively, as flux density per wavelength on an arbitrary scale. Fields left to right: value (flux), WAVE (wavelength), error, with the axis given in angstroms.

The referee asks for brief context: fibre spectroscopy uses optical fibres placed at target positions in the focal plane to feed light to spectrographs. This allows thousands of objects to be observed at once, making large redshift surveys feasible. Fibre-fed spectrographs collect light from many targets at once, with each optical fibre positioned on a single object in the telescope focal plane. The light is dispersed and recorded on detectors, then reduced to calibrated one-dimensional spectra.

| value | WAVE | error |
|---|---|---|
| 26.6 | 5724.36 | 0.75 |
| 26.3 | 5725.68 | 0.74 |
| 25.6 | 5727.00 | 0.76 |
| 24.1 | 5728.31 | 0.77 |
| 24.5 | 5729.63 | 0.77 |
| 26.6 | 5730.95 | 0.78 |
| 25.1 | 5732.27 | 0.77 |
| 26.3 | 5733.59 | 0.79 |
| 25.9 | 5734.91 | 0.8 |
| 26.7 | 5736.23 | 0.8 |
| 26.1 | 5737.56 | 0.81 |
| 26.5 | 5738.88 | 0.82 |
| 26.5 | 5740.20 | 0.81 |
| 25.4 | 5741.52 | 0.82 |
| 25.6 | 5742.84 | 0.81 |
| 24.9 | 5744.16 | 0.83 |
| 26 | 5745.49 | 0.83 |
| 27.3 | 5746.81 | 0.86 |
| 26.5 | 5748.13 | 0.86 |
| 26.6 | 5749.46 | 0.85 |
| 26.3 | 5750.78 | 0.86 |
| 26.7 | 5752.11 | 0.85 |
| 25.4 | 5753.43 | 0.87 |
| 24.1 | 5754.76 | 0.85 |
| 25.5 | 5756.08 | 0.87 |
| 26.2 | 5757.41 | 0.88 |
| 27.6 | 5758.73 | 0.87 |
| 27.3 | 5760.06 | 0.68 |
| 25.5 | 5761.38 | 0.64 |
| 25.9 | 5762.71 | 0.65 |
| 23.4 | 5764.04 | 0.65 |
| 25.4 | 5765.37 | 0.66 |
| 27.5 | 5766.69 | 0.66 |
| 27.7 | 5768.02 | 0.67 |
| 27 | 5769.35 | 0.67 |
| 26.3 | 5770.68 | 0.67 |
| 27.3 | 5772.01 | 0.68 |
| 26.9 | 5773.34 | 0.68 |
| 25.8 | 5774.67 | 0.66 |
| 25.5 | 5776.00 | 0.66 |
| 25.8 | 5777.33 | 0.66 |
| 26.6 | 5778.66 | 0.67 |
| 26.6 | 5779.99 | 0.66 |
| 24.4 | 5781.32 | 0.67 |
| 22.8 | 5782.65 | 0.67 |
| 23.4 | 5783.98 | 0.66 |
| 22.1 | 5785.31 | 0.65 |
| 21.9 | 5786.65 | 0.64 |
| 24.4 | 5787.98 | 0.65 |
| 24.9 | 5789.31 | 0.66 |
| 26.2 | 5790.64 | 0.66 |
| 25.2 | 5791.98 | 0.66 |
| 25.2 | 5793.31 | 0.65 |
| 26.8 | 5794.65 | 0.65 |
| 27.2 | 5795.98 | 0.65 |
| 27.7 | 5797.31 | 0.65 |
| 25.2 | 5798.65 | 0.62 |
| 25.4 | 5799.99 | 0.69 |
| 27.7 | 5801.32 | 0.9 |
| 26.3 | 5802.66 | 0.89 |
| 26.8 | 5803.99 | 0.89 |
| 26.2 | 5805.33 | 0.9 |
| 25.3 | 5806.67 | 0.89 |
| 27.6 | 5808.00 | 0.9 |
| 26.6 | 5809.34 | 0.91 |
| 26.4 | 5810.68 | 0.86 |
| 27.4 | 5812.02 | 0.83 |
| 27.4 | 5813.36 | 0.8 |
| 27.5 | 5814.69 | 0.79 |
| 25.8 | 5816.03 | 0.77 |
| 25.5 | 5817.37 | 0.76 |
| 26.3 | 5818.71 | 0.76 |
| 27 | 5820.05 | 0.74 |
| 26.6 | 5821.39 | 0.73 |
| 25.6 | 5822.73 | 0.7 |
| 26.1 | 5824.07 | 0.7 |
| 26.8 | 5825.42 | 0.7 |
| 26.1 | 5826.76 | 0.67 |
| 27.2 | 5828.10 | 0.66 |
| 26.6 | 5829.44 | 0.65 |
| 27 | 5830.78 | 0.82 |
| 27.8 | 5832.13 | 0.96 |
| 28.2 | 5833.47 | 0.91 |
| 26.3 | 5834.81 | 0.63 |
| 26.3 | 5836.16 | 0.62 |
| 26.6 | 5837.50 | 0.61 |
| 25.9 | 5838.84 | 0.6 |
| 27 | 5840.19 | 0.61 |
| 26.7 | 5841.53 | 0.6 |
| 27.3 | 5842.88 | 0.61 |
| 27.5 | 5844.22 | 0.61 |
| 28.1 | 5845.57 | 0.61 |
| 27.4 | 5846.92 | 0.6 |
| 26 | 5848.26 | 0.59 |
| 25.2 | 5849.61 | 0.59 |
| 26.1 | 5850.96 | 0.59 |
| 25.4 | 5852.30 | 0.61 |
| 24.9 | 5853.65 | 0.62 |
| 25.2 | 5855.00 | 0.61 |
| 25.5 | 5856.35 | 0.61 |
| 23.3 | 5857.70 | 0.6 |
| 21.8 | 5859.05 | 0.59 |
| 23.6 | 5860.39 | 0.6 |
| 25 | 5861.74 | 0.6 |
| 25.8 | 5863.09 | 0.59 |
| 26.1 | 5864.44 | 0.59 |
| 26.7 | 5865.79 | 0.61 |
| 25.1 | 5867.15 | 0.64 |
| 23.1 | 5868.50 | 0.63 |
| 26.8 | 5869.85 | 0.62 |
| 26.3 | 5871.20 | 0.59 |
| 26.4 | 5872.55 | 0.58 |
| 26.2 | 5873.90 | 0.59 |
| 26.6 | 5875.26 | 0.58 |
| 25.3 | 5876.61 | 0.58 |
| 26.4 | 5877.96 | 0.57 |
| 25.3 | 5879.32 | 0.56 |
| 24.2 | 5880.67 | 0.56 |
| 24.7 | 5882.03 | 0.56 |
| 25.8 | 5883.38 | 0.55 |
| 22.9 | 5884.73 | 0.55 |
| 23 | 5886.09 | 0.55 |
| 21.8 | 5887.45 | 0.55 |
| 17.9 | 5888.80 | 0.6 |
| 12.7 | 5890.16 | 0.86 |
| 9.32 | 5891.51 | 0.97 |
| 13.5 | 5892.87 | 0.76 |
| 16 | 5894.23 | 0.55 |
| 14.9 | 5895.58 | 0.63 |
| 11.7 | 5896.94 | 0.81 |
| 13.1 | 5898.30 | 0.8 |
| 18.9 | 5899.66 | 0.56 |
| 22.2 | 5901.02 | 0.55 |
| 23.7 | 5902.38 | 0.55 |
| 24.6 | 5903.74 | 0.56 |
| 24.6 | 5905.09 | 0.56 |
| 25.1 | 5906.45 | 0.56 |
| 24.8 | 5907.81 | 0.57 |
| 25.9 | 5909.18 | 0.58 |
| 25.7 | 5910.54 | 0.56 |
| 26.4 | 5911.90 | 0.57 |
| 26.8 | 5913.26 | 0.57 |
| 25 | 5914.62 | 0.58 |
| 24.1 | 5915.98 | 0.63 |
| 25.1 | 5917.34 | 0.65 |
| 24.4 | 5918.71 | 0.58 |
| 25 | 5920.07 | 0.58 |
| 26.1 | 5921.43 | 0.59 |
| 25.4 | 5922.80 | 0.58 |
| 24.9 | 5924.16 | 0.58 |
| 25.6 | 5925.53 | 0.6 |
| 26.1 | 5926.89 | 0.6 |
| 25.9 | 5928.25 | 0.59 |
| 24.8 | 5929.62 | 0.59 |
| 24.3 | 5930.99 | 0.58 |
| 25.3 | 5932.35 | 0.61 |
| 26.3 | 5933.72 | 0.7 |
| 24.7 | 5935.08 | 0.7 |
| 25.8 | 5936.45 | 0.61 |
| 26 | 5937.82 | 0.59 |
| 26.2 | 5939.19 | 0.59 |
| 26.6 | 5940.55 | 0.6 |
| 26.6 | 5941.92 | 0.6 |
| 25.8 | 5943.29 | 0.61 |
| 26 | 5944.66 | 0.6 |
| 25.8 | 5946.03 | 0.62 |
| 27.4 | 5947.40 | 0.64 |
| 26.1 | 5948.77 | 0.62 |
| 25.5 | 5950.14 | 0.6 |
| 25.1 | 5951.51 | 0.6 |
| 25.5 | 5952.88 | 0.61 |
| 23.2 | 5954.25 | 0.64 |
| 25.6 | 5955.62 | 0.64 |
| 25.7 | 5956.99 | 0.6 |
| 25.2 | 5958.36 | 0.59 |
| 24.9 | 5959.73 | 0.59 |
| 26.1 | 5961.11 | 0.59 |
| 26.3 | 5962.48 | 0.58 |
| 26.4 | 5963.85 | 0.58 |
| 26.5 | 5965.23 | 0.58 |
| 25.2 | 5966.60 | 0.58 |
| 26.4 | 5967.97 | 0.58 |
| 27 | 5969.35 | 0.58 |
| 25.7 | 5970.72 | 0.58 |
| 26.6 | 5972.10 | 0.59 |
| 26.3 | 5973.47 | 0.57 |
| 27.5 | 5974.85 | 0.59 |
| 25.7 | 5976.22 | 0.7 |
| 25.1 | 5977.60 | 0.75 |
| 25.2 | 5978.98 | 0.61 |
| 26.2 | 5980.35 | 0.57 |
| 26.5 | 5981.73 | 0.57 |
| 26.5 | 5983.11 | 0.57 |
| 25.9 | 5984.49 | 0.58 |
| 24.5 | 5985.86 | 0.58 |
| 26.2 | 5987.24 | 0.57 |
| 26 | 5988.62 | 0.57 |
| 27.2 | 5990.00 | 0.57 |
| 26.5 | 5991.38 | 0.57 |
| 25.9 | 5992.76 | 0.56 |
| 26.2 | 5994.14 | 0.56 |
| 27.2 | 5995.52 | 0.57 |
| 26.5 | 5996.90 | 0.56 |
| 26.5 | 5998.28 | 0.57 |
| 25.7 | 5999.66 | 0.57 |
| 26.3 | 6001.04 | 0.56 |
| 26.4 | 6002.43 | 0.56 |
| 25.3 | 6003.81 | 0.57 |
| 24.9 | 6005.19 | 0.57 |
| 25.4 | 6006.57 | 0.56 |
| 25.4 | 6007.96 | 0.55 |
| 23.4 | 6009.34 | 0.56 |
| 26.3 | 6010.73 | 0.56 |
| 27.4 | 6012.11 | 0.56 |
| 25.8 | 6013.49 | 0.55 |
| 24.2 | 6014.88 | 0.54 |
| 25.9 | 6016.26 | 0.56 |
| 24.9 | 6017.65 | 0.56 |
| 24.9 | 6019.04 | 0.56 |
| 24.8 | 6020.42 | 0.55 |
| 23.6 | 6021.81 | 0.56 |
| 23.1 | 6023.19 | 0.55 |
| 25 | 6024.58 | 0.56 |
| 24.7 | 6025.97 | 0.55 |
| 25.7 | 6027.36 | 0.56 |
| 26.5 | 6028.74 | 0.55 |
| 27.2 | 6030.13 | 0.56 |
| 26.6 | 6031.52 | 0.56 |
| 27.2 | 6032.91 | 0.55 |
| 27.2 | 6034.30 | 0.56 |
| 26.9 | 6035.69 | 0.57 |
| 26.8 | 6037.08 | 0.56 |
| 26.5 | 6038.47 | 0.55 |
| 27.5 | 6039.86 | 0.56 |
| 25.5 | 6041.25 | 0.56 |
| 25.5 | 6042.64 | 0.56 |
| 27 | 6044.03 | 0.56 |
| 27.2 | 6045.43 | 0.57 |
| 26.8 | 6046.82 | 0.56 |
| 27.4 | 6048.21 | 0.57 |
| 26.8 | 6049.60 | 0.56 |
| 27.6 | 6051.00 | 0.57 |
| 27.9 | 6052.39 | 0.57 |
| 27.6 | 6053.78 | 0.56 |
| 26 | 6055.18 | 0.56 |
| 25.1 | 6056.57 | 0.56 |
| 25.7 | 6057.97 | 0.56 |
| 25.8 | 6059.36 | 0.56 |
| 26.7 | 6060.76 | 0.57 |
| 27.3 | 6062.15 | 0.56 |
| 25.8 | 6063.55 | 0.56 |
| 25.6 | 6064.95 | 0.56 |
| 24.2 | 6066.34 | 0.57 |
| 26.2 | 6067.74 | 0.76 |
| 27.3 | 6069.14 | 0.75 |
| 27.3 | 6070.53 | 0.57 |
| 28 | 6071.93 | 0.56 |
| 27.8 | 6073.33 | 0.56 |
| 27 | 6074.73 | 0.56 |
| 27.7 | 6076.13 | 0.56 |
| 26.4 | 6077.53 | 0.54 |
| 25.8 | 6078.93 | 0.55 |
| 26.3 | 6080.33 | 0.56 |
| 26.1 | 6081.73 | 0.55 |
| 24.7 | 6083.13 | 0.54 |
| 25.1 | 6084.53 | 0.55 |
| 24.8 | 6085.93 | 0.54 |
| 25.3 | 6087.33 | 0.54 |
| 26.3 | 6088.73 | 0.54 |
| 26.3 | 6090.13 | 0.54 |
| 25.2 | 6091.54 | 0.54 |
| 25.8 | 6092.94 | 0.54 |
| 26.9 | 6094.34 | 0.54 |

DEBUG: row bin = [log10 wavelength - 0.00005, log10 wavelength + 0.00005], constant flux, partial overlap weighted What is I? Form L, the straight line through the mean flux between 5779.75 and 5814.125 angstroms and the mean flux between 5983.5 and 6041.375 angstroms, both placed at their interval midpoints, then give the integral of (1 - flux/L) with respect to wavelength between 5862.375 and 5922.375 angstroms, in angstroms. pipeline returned 6.7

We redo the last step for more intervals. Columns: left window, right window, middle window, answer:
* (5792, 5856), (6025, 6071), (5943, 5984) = 0.9 angstroms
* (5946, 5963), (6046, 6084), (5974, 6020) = 0.1 angstroms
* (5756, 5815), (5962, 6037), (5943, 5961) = 0.3 angstroms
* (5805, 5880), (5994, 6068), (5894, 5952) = 4.1 angstroms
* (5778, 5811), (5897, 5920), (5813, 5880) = -4.0 angstroms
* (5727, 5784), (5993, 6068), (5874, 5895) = 3.9 angstroms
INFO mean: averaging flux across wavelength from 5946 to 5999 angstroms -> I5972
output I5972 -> 26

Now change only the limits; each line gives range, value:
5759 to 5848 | 26.2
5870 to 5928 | 22.8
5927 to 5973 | 25.8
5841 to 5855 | 26.4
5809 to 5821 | 26.7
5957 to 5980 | 26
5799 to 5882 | 26.1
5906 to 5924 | 25.4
